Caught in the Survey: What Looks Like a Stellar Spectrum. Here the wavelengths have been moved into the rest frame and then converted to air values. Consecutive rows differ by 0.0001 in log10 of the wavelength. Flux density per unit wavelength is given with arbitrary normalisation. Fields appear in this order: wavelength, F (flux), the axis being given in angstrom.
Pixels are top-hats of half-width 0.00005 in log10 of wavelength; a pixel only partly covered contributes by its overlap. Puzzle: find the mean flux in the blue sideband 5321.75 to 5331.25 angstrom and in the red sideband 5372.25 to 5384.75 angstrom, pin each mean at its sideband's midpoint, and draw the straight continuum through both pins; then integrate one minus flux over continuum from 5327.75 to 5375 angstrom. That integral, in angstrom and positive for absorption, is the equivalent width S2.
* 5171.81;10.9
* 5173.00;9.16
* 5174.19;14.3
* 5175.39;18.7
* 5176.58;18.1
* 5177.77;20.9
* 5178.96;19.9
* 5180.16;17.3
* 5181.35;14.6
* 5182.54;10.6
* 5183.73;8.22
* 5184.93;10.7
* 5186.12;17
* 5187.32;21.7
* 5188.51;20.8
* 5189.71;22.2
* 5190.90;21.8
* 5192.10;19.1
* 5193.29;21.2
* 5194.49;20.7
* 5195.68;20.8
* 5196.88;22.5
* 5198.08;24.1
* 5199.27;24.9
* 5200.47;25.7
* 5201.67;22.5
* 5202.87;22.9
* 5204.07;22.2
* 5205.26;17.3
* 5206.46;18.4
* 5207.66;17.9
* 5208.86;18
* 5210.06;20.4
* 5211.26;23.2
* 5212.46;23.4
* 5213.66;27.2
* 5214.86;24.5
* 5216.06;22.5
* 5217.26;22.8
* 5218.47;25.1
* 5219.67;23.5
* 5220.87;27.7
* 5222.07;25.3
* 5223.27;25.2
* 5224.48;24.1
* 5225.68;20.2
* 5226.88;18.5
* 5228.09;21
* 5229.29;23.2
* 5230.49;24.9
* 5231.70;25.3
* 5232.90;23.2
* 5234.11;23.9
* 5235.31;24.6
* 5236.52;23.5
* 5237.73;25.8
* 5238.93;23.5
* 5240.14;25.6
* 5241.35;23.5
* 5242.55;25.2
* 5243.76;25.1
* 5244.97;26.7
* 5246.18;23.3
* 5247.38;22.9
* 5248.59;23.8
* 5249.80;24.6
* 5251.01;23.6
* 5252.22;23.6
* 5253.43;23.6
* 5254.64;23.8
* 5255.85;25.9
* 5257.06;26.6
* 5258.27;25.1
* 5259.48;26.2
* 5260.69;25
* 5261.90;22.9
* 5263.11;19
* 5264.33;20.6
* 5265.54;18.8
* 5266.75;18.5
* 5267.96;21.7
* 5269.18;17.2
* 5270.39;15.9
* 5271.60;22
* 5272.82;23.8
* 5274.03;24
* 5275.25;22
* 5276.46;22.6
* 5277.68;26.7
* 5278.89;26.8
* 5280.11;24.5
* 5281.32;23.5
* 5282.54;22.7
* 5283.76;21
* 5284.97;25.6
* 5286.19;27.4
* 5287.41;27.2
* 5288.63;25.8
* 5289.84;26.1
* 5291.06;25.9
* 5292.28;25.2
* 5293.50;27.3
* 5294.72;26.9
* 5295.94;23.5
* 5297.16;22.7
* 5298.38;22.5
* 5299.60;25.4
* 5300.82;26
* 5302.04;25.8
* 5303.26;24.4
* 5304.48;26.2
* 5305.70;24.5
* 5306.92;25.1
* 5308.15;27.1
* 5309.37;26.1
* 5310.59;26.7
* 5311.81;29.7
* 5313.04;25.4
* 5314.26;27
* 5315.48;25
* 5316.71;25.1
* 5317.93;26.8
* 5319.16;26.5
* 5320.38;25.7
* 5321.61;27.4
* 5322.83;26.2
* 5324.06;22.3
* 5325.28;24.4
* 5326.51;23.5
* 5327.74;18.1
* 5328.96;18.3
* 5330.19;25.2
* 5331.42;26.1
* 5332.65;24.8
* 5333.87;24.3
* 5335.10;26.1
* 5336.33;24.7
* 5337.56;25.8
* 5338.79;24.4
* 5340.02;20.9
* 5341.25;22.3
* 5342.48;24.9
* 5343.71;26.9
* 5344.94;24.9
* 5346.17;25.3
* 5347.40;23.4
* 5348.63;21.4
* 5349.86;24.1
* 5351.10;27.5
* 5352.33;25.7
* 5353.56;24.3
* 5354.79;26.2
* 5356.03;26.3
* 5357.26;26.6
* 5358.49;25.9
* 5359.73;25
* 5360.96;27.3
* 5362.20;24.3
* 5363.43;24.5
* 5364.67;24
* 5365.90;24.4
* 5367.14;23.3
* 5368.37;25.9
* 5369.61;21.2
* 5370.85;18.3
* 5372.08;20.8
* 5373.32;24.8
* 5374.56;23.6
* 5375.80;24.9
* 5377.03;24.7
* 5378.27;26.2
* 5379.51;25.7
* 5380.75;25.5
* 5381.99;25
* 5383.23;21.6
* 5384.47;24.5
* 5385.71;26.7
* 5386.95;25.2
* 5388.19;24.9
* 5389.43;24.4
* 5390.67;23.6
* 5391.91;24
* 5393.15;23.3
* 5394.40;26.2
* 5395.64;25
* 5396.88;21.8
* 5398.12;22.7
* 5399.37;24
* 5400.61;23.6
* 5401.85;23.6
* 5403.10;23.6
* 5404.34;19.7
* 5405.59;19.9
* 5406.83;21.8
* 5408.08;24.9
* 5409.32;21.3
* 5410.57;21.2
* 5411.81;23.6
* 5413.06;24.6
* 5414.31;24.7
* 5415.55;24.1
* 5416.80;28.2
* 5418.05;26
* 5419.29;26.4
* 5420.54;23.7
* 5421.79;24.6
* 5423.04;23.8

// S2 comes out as -1.06 angstrom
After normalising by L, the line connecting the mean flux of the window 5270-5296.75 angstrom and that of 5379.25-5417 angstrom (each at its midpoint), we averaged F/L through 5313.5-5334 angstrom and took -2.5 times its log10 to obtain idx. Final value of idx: -0.015 mag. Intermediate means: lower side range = 24.4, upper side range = 23.8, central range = 24.5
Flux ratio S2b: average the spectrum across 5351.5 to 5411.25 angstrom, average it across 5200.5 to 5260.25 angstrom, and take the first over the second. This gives 1.0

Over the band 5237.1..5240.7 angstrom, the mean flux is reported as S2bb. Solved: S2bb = 24.9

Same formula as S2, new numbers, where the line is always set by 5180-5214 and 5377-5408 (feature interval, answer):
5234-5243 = -1.6 angstrom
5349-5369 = -1.8 angstrom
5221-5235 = -1.9 angstrom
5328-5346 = -1.1 angstrom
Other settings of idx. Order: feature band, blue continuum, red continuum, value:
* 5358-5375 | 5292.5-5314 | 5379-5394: 0.05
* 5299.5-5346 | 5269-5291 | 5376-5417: -0.05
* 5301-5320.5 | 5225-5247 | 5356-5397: -0.09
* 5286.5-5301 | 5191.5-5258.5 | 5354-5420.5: -0.08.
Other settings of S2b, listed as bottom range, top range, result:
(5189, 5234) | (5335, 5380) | 1.09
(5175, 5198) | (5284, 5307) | 1.38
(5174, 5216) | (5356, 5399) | 1.22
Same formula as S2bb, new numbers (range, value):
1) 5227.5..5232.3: 23.6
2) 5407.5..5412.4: 22.8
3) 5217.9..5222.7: 25.4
